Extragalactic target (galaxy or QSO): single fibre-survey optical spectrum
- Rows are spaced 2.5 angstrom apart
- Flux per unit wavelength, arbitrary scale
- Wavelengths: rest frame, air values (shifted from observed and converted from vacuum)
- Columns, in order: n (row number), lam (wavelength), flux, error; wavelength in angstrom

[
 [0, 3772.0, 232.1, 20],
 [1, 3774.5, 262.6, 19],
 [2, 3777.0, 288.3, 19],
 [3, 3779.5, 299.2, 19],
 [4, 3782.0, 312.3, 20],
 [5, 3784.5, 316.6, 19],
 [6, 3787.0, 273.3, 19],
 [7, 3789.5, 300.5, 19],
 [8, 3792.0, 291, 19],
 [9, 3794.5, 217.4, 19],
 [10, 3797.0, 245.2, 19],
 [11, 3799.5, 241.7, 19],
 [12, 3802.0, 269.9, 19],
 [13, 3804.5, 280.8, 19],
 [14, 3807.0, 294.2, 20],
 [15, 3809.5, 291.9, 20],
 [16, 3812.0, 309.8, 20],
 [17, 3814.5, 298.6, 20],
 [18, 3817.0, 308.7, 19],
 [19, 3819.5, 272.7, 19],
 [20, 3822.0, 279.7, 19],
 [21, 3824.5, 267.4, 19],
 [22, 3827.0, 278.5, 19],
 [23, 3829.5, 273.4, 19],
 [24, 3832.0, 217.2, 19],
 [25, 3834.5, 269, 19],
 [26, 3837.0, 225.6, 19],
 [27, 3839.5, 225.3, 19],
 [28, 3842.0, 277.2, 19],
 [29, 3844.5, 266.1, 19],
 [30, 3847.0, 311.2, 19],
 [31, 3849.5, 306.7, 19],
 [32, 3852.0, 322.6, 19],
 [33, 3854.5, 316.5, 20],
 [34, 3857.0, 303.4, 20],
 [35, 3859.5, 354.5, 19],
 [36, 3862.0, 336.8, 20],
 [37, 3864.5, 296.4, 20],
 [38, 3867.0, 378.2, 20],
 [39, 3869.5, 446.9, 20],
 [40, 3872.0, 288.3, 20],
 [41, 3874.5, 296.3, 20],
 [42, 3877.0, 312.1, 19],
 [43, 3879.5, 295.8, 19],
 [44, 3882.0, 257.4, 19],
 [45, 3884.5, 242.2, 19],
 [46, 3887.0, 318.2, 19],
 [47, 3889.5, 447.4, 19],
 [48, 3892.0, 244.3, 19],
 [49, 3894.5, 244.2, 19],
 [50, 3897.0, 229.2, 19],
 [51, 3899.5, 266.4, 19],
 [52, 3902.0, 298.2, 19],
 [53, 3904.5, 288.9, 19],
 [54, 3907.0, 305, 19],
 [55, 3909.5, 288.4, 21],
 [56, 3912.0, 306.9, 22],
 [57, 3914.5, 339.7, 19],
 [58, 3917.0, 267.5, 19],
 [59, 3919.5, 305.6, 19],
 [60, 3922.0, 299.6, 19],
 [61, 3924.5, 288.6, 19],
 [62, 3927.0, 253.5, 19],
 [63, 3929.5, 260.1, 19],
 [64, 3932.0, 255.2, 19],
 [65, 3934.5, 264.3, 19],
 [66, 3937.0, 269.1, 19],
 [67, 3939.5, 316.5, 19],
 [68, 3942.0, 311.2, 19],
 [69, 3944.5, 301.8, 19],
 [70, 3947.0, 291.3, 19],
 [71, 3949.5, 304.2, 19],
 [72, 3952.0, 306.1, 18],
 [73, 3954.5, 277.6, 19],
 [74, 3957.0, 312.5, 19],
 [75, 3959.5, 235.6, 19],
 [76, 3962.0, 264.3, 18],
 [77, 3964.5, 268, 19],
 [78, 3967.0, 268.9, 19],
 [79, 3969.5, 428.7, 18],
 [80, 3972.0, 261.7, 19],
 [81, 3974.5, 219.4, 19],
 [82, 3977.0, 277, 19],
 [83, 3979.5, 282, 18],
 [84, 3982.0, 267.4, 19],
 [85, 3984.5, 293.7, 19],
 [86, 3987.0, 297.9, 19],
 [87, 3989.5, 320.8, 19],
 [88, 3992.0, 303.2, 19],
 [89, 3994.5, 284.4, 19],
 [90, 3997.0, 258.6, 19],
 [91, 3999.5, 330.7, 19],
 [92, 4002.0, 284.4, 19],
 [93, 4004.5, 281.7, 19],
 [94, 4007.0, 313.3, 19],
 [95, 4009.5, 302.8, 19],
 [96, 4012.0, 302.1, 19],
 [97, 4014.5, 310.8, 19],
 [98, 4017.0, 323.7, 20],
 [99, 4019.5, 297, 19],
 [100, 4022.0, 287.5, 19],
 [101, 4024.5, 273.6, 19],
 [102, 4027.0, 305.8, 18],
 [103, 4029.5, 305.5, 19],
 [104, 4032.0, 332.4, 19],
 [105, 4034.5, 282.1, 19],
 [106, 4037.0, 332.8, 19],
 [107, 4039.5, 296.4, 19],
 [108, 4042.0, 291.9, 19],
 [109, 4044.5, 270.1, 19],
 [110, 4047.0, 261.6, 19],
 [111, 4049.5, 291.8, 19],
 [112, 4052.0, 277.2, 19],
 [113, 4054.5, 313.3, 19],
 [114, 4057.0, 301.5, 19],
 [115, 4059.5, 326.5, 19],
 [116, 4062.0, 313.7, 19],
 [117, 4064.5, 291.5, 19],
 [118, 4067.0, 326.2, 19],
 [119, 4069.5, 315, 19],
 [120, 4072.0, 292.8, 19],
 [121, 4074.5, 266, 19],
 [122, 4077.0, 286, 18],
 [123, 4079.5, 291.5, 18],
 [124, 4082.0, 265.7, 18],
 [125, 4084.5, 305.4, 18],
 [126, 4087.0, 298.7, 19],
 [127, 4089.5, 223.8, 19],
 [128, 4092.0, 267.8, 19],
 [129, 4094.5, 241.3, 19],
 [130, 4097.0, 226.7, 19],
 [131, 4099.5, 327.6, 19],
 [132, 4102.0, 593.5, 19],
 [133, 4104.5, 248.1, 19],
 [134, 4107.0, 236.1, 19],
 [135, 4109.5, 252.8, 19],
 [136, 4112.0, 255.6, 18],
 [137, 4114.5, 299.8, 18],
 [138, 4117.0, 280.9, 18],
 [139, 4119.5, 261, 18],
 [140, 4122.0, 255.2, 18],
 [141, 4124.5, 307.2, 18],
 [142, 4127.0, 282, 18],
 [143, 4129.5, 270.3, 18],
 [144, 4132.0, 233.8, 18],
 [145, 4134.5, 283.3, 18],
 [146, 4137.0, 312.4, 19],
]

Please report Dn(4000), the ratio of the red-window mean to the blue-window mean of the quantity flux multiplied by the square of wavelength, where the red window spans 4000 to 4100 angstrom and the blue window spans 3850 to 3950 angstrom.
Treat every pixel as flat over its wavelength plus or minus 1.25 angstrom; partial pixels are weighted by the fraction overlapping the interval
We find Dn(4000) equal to 1.1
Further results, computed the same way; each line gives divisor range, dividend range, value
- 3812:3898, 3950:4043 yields 1.07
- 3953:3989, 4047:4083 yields 1.09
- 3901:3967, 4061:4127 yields 1.09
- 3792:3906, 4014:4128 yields 1.13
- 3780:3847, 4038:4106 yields 1.23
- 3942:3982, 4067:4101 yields 1.04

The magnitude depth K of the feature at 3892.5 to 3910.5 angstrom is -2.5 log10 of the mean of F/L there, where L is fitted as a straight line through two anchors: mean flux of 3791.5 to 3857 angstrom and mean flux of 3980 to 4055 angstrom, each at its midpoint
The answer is 0.043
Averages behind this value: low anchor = 276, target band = 273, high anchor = 296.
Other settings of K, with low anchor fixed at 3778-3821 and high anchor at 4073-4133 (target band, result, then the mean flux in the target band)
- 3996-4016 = -0.06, 299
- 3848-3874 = -0.18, 334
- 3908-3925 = -0.06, 300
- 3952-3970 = -0.02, 289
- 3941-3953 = -0.07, 303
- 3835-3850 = 0.07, 267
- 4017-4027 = -0.04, 293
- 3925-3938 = 0.09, 262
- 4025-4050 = -0.05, 296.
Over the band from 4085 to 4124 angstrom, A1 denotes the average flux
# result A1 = 285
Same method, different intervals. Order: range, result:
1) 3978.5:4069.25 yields 298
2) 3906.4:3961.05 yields 289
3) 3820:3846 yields 259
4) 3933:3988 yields 287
